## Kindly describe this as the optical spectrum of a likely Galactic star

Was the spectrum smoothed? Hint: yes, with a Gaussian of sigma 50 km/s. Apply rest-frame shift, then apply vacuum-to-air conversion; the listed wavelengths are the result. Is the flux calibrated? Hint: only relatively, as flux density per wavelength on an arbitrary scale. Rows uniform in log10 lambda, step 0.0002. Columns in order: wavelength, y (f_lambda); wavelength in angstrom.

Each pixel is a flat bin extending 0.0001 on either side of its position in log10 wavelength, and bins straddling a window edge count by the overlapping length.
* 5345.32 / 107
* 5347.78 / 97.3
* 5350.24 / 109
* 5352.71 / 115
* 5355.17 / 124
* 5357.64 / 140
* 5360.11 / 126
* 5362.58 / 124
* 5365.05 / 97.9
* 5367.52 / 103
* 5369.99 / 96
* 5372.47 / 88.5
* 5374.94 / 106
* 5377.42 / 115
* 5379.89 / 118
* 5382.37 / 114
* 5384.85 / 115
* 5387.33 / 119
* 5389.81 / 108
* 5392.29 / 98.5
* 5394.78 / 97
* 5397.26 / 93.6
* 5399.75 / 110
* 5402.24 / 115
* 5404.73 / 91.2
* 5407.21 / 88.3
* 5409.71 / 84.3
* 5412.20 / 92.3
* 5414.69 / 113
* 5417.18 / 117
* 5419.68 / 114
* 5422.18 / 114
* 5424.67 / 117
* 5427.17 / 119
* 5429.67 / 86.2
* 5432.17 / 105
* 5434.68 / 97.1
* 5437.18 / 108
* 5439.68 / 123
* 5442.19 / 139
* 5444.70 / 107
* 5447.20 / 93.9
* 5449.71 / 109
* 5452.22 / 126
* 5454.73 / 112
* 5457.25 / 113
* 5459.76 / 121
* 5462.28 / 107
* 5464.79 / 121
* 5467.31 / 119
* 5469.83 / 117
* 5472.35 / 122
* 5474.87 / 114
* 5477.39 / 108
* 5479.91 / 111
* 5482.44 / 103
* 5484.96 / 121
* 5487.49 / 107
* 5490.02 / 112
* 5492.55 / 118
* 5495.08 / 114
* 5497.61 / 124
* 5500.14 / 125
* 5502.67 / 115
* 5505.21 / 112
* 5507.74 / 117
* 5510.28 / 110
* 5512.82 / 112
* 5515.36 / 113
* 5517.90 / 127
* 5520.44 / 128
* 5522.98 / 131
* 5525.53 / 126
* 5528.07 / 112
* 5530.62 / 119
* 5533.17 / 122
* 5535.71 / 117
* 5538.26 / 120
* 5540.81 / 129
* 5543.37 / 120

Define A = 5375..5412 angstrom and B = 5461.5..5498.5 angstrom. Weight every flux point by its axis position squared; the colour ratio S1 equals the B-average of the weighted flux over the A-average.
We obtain 1.13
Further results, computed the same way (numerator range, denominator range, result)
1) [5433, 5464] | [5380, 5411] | 1.12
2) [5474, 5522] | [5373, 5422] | 1.13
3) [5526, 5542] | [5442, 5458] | 1.10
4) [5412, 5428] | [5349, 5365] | 0.96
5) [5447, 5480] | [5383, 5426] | 1.11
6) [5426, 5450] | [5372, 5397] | 1.03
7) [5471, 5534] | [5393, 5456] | 1.13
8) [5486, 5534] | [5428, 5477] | 1.07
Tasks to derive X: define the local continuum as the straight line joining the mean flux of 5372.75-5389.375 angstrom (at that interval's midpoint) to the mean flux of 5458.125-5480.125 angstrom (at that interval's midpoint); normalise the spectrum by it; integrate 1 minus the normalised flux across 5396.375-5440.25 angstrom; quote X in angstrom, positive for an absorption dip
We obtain 3.58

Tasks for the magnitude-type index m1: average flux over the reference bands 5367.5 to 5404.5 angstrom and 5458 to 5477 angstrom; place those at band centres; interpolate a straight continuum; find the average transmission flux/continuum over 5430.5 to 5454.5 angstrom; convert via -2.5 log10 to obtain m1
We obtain 0.019 mag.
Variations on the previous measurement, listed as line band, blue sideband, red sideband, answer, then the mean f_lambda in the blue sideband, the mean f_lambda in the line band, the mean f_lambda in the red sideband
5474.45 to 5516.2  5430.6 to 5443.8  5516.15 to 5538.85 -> 0.05 mag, 113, 114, 122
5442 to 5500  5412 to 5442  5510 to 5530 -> 0.01 mag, 110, 114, 120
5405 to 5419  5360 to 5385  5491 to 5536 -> 0.13 mag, 108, 99.1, 119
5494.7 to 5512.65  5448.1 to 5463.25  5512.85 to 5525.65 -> 0.04 mag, 114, 117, 124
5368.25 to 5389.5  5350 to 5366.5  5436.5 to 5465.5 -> 0.09 mag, 120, 109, 115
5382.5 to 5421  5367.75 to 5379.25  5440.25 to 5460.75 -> 0.03 mag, 102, 104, 115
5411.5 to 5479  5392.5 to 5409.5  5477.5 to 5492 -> -0.08 mag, 98.2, 113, 111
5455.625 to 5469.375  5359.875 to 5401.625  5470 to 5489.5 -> -0.04 mag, 107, 116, 113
